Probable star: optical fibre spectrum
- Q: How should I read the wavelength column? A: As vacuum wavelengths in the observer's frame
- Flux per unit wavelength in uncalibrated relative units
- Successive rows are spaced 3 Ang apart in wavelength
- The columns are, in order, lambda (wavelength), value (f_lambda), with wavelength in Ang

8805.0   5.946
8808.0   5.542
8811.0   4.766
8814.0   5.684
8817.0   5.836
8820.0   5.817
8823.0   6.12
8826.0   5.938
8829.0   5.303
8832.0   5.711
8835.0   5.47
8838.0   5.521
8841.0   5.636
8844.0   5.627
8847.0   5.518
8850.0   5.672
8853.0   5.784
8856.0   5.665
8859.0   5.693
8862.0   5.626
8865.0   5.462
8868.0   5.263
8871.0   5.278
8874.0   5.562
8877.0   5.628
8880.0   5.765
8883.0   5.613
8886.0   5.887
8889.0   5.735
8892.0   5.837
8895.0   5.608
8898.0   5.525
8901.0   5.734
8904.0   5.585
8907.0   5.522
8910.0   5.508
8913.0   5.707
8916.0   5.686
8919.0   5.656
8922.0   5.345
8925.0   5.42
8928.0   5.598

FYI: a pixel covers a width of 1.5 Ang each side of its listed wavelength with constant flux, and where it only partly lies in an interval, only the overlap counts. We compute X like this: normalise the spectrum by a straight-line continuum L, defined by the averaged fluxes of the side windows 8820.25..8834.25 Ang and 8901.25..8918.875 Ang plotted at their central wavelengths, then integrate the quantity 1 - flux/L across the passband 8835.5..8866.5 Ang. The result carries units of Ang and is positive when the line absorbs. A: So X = 0.5 Ang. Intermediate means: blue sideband 5.76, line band 5.62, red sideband 5.62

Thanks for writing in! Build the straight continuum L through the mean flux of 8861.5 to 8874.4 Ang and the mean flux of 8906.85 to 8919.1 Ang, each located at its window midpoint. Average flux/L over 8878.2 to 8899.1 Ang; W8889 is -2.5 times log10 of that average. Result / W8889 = -0.039 mag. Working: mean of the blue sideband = 5.41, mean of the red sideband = 5.62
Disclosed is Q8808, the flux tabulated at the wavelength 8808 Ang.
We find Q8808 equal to 5.542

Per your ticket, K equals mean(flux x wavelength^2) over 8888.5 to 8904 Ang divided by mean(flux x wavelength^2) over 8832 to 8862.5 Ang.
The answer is 1.02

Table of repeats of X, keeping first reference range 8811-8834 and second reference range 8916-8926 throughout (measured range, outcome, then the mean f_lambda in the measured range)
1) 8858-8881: 0.3 Ang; 5.53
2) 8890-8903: -0.3 Ang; 5.67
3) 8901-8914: -0.1 Ang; 5.59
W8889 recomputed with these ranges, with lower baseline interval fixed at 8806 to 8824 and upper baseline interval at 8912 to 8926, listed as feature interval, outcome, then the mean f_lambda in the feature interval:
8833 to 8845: 0.01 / 5.57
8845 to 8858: -0.01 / 5.66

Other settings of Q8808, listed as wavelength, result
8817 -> 5.836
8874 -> 5.562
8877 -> 5.628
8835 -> 5.47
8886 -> 5.887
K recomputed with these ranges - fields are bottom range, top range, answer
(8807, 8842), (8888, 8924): 1.02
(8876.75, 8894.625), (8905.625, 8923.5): 0.98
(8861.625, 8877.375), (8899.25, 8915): 1.04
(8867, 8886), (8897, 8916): 1.02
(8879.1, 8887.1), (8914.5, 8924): 0.97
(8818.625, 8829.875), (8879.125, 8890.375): 1.00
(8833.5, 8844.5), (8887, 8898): 1.04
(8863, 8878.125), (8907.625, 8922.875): 1.04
